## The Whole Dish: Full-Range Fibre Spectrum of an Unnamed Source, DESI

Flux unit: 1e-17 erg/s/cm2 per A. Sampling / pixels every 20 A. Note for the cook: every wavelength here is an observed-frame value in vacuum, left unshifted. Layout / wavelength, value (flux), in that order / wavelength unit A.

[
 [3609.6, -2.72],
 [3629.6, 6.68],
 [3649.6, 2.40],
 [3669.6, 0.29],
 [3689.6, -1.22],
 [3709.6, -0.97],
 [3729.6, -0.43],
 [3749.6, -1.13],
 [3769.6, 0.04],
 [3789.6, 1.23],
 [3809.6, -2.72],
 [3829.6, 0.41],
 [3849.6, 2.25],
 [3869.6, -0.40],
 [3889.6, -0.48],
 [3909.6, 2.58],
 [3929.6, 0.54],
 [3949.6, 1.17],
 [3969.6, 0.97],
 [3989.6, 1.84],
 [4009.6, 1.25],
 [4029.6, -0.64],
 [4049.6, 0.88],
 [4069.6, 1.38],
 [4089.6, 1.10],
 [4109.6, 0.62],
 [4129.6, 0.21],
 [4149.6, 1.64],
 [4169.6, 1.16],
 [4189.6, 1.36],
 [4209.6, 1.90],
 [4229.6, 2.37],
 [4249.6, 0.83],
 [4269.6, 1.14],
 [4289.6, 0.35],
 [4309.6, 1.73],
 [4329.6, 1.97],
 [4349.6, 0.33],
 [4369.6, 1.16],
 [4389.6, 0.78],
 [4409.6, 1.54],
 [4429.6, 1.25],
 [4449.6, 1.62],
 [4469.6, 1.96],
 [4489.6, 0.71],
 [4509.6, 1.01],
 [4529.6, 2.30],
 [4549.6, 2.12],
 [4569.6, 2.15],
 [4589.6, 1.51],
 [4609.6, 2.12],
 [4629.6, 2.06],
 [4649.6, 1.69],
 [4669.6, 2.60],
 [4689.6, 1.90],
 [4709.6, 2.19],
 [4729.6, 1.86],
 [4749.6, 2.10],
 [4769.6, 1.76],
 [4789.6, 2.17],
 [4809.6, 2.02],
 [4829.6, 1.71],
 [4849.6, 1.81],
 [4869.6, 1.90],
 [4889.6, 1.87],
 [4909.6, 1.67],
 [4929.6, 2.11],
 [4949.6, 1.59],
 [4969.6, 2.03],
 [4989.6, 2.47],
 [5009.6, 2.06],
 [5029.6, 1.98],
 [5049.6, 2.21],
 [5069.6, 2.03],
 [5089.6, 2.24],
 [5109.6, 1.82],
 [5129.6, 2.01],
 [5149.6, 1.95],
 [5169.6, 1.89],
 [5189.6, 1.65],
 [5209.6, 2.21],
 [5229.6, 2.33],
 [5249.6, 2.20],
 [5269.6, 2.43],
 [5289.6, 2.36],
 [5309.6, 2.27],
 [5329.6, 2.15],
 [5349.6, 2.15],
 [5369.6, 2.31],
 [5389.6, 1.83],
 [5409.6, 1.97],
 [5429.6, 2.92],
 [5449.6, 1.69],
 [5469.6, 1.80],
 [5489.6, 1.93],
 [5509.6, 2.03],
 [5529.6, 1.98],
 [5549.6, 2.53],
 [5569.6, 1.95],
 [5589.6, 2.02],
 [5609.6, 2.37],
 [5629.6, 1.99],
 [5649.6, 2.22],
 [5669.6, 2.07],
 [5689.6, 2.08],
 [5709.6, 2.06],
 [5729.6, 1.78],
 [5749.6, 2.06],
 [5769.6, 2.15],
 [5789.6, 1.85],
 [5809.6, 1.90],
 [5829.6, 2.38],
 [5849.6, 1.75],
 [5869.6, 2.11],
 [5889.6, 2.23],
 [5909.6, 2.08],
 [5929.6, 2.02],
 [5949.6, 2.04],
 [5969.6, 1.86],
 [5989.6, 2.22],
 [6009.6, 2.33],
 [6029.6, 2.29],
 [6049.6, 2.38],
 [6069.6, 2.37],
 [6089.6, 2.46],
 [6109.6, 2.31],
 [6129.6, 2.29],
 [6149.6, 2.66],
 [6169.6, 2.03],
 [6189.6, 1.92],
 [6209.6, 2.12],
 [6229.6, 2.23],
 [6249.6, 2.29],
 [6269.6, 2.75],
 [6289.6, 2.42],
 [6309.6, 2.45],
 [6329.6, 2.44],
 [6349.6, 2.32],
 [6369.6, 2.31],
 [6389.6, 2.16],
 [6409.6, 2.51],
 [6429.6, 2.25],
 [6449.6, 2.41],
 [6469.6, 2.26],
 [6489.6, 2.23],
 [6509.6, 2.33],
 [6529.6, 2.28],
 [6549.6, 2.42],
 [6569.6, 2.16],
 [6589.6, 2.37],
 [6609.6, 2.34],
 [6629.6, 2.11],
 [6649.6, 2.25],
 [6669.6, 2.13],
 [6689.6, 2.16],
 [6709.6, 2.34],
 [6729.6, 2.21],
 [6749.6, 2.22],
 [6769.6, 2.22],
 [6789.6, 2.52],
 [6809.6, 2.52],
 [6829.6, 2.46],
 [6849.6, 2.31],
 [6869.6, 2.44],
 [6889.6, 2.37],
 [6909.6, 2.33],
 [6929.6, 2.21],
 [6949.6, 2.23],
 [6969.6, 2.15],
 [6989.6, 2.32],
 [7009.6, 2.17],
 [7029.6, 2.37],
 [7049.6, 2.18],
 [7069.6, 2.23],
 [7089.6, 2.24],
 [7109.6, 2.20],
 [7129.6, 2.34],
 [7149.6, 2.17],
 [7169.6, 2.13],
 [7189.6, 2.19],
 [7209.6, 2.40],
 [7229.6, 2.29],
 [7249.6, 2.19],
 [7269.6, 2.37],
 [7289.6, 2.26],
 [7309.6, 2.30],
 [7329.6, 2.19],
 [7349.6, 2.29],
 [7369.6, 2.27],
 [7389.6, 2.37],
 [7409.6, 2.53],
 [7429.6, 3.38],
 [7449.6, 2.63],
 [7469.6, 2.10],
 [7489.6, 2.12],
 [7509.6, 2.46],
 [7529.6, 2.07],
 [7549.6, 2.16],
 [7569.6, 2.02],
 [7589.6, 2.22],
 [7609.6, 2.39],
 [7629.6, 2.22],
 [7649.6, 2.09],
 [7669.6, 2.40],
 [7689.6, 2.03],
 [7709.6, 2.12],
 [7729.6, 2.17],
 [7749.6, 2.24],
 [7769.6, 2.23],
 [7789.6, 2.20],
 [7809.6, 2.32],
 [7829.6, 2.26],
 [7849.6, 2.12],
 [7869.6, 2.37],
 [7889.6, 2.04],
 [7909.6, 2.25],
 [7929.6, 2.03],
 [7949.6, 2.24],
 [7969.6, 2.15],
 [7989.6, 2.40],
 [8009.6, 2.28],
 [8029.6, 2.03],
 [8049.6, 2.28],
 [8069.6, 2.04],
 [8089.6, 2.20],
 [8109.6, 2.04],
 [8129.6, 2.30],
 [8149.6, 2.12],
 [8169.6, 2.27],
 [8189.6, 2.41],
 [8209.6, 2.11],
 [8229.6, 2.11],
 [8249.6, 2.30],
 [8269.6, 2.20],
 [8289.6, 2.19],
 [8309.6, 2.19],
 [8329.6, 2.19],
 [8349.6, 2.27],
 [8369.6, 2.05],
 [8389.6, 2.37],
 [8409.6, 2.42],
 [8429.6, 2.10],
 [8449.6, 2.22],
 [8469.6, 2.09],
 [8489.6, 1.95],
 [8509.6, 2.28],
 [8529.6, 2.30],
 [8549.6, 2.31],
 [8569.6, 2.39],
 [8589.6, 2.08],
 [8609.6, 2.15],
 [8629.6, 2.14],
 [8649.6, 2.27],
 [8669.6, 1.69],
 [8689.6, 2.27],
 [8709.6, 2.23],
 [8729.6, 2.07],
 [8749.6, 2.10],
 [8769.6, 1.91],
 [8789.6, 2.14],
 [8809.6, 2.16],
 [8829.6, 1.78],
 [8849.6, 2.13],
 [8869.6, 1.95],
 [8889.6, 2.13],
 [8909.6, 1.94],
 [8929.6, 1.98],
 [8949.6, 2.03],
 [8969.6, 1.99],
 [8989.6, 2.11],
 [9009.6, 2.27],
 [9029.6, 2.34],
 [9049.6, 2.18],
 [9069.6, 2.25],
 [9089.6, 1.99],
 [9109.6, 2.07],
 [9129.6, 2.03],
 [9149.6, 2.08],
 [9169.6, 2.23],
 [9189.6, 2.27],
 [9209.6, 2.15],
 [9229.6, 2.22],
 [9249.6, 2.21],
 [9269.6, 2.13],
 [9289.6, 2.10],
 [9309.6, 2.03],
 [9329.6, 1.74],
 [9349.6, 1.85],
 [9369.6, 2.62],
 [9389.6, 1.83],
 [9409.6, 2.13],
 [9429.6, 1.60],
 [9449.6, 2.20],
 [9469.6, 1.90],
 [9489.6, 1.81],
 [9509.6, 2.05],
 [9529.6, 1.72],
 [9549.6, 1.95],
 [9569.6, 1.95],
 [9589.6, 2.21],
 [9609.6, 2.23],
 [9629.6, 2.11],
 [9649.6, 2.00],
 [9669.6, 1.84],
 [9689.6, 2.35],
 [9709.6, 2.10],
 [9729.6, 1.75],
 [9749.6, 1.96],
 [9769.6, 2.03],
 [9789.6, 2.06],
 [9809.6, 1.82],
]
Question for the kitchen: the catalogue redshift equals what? 0.131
